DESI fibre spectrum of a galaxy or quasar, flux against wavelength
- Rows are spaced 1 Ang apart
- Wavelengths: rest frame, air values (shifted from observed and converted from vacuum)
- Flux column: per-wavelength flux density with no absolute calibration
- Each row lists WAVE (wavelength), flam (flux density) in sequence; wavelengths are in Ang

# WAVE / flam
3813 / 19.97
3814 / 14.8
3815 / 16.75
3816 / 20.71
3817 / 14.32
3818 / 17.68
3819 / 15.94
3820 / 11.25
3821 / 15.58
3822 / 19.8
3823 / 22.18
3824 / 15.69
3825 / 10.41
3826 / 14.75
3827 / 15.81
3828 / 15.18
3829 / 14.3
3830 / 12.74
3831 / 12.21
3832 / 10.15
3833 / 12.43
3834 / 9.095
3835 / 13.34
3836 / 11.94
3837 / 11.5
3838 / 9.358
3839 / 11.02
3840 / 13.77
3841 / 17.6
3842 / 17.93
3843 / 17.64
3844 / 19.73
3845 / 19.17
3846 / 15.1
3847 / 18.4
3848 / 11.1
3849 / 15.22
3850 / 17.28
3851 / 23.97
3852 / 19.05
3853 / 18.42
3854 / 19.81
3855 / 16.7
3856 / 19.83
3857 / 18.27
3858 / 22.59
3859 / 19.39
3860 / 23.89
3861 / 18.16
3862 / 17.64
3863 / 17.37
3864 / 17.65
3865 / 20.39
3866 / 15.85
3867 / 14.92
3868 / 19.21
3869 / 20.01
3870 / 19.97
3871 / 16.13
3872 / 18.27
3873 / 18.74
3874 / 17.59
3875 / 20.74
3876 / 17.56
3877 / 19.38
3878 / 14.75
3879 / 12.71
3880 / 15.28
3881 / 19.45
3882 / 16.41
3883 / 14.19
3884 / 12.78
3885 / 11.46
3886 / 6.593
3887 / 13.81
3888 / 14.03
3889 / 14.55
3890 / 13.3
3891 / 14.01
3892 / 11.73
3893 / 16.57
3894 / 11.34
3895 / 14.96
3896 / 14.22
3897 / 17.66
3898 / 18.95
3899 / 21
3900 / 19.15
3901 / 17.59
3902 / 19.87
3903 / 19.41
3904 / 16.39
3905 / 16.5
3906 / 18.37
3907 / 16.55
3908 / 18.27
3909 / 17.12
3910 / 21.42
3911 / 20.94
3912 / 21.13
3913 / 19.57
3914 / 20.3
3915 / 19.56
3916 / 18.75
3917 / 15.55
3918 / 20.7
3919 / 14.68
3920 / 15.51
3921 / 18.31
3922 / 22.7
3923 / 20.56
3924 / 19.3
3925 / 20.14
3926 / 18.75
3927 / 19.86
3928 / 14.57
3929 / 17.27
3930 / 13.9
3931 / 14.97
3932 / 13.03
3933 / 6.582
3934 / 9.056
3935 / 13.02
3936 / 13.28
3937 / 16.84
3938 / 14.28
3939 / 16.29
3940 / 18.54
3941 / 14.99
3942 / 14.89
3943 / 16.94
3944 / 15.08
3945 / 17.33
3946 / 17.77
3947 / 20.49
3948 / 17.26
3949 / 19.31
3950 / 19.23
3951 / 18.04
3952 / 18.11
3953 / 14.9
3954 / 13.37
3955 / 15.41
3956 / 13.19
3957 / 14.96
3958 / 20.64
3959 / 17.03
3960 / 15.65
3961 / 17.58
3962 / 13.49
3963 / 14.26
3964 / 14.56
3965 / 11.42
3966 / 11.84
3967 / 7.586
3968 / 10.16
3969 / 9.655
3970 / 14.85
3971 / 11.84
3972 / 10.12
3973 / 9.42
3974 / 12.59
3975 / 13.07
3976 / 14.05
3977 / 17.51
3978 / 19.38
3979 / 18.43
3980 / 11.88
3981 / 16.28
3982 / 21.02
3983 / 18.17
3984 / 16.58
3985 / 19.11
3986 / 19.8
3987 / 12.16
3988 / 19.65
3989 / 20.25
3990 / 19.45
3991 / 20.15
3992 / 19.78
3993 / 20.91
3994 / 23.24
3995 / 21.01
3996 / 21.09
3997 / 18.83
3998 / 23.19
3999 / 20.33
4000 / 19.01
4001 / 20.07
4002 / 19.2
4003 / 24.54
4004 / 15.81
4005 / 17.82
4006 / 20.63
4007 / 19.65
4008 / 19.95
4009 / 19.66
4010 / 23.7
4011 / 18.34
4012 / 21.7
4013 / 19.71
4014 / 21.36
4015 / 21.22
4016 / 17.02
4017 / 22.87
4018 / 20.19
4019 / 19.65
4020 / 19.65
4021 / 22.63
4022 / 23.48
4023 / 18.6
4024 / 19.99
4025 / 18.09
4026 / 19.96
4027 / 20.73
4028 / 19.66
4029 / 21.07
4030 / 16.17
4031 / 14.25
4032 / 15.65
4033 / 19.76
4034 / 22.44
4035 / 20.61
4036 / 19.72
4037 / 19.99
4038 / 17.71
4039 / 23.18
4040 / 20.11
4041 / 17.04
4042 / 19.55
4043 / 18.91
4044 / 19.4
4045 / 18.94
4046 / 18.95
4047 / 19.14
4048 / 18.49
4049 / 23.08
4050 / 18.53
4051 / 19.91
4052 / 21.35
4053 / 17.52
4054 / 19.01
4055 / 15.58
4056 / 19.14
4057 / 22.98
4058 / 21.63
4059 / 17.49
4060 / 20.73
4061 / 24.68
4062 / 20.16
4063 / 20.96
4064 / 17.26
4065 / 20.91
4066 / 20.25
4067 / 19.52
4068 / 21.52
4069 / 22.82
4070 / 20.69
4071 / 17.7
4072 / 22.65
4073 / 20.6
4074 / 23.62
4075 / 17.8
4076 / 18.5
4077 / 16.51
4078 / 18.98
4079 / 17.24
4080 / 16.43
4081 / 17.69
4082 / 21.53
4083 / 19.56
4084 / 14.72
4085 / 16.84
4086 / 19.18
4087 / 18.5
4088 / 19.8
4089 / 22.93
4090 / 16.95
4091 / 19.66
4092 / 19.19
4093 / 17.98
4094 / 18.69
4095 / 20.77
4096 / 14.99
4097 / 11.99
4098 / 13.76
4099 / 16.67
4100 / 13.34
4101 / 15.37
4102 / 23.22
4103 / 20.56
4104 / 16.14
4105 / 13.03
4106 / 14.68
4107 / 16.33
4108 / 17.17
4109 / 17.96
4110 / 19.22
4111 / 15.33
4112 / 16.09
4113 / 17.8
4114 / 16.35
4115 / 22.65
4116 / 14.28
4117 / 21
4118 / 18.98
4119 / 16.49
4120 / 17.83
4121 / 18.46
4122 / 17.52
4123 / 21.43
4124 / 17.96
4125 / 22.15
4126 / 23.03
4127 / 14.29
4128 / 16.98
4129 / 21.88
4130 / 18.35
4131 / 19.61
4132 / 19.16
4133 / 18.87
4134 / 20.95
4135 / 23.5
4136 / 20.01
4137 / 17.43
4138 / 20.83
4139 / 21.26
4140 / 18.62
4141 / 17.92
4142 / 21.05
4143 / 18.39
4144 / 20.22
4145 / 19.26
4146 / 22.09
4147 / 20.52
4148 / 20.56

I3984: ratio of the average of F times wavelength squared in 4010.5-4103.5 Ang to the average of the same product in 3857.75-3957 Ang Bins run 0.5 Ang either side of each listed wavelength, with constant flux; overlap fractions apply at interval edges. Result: 1.24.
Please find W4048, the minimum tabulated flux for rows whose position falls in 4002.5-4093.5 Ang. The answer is 14.25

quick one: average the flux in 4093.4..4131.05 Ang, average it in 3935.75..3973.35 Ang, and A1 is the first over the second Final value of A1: 1.17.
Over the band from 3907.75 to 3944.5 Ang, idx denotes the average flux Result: 16.9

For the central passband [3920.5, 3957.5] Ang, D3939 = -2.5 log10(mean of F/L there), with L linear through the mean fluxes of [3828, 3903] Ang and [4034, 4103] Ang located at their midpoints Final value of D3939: 0.064 mag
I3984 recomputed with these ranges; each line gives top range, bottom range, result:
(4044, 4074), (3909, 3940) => 1.26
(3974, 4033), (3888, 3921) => 1.17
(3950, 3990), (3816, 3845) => 1.12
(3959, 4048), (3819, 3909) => 1.20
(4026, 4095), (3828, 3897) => 1.35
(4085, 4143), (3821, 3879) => 1.26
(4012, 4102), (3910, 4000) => 1.22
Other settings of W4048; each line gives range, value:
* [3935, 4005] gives 7.586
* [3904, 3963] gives 6.582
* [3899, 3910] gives 16.39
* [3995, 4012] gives 15.81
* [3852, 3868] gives 14.92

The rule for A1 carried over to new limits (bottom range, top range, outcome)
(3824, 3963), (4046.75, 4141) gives 1.14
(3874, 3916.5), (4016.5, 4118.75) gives 1.14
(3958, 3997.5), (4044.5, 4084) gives 1.23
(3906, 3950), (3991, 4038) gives 1.17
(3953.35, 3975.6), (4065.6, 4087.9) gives 1.44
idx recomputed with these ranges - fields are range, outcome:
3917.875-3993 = 15.9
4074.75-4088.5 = 18.1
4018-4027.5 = 20.3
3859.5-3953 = 16.9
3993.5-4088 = 19.8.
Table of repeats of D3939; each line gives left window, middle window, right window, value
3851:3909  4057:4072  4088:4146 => -0.14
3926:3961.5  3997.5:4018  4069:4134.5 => -0.20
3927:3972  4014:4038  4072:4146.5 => -0.19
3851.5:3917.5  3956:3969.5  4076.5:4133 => 0.27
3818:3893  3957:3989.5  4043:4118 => 0.16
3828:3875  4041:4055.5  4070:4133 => -0.07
